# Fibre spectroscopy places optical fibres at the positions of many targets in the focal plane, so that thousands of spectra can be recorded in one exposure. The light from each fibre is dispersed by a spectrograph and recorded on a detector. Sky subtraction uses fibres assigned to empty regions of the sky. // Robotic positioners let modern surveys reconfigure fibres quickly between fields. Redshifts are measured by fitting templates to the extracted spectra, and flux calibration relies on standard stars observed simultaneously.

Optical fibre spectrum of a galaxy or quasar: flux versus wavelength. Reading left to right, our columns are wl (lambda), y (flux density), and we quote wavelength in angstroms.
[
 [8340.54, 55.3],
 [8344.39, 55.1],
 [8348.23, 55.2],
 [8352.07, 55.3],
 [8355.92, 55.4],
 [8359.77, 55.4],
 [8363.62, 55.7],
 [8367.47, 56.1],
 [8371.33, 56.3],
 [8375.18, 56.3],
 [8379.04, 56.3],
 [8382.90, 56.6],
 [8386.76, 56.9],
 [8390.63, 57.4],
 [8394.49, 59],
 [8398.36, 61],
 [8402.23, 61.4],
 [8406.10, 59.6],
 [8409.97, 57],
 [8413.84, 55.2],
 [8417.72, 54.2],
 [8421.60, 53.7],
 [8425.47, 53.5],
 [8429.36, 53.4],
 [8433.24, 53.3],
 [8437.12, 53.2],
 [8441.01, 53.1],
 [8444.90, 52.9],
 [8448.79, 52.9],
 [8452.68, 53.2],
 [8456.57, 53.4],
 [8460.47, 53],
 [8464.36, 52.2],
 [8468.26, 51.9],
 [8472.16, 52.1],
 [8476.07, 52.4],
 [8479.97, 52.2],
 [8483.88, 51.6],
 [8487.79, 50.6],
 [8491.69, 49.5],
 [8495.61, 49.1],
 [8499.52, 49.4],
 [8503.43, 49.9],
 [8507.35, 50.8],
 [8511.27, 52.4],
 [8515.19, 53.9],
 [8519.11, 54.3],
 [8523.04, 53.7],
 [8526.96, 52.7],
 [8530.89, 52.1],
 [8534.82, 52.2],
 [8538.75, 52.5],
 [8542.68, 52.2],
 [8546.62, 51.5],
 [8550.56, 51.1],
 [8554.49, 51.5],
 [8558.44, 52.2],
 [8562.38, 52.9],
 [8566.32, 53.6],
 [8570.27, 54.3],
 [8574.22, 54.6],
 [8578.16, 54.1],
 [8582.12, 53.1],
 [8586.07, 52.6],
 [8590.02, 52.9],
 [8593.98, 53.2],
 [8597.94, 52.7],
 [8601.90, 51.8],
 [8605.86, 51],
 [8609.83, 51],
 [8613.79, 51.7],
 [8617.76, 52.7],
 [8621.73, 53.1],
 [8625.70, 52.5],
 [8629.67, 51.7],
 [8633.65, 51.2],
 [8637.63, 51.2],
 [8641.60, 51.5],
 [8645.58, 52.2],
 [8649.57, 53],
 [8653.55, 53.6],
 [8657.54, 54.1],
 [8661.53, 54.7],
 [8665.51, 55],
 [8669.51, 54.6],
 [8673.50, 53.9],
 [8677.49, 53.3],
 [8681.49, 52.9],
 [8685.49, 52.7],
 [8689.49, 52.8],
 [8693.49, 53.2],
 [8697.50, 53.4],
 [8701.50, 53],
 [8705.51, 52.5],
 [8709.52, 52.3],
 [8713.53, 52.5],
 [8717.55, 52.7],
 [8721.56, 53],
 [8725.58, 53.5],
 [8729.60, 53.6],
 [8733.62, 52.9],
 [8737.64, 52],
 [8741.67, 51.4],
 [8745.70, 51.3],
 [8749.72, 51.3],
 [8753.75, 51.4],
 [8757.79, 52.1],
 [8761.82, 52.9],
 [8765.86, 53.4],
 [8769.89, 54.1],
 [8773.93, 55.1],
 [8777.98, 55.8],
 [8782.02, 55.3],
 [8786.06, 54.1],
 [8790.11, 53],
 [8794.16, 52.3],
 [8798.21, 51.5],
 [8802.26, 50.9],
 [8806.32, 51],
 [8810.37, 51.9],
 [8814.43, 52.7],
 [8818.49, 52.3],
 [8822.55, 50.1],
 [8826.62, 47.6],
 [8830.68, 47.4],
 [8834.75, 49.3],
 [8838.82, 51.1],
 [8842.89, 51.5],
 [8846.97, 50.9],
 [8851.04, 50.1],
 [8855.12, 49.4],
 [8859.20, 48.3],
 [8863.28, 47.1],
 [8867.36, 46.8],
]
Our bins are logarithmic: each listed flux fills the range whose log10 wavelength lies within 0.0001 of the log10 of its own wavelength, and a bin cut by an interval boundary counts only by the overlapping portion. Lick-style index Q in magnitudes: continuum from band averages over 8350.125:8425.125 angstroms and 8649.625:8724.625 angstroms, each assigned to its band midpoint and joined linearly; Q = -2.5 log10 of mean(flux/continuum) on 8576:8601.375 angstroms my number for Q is 0.03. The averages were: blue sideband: 56.7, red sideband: 53.3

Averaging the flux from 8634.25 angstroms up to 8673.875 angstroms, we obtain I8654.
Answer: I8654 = 53.3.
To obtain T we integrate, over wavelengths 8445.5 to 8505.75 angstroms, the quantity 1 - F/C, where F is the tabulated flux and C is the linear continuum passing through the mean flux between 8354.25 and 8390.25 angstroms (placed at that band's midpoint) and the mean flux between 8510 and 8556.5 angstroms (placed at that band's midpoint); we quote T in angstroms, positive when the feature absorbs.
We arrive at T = 2.5 angstroms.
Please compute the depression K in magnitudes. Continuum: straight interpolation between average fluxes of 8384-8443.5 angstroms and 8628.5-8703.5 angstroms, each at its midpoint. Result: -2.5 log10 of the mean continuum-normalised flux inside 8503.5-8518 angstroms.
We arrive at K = 0.06 mag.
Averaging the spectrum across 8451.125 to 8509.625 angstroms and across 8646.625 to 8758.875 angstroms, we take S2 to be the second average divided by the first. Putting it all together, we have 1.03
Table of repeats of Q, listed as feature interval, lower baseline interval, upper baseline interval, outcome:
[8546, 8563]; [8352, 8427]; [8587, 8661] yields 0.04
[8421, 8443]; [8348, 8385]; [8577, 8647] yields 0.03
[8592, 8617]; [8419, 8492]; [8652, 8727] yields 0.02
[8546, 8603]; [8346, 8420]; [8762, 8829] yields 0.04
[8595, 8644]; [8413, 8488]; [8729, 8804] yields 0.02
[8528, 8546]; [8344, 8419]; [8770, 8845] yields 0.06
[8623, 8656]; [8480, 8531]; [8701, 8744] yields 0.00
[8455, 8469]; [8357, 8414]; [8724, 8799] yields 0.08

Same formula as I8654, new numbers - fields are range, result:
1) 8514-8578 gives 52.9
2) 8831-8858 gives 50.1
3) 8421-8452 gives 53.2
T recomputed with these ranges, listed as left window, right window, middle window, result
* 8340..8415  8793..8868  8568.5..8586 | 0.0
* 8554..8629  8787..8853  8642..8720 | -1.9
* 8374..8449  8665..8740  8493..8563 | 3.7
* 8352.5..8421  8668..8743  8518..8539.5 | 0.9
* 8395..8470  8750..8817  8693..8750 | 0.7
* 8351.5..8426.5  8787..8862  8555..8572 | 0.4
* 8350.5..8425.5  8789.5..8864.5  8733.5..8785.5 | -1.7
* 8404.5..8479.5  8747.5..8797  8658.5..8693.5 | -0.2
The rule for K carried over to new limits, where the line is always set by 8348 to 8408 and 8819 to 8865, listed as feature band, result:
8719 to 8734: -0.04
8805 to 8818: -0.04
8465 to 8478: 0.07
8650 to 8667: -0.04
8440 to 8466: 0.06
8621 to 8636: 0.02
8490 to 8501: 0.12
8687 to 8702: -0.02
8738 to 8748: -0.01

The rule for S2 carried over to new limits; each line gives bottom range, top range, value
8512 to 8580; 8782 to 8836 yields 0.97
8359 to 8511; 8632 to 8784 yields 0.98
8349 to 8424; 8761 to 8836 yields 0.92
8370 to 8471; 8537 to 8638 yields 0.95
